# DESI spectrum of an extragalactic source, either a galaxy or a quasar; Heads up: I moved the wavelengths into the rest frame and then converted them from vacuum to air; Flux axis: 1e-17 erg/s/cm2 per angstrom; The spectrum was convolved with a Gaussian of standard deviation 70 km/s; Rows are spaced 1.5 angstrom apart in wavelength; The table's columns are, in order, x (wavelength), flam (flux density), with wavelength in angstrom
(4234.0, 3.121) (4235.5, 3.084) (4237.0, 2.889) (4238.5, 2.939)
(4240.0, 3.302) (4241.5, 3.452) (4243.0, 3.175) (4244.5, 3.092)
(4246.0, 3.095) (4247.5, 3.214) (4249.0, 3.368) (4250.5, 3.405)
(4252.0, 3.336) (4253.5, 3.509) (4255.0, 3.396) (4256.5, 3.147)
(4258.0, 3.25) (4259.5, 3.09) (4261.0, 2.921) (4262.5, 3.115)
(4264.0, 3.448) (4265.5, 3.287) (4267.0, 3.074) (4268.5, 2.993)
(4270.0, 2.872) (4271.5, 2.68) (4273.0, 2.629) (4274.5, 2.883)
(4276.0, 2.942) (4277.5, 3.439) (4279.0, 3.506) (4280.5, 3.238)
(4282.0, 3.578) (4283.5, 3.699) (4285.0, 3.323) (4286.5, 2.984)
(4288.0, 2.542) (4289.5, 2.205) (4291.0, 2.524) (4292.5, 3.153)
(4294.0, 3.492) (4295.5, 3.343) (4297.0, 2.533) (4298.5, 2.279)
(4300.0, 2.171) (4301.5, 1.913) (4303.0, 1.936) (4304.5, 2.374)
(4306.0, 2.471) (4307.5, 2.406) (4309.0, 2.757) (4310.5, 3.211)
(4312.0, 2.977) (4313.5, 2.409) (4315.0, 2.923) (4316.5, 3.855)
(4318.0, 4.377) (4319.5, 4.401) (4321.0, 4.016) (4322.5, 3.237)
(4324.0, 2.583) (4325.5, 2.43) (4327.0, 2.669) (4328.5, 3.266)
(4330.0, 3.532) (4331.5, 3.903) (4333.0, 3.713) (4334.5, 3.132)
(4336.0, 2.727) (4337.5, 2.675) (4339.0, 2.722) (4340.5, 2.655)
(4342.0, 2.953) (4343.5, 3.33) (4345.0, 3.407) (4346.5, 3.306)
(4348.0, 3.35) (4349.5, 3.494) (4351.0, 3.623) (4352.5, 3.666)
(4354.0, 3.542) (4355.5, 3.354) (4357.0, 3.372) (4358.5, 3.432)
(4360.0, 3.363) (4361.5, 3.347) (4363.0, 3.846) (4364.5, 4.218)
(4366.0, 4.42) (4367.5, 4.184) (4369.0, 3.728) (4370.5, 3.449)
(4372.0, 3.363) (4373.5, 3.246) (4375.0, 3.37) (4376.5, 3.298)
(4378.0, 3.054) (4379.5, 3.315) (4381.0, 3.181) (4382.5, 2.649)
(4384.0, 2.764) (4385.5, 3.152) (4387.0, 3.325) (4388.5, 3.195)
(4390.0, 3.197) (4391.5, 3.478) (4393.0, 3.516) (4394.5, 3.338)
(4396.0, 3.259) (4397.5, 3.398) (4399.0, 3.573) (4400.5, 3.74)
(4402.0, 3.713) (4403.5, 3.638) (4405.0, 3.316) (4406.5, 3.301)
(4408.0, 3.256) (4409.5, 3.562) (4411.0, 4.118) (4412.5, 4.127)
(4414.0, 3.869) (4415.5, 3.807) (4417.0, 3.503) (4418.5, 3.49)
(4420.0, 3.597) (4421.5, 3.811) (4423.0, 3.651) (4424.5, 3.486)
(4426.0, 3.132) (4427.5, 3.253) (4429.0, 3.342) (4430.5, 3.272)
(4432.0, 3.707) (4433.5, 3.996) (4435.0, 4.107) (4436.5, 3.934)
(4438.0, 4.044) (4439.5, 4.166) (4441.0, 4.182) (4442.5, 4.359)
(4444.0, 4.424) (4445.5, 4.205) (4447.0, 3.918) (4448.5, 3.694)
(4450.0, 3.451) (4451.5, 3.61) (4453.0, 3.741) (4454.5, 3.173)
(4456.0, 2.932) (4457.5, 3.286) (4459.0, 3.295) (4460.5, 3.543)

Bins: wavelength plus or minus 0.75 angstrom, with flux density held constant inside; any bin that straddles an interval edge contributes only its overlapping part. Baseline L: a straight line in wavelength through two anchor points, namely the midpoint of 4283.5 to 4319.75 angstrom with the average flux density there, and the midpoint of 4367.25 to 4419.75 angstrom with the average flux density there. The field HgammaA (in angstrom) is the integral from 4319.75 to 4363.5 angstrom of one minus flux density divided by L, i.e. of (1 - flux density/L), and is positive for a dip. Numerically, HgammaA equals -2.34 angstrom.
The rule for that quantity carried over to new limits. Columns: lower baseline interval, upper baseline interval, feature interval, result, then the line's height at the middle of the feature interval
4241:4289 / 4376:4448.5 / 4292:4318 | 4.13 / 3.28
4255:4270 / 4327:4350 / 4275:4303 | 2.22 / 3.16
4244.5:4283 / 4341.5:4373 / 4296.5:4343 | 6.34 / 3.41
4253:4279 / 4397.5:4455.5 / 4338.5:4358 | 0.67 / 3.42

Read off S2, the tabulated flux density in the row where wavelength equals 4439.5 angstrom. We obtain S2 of 4.166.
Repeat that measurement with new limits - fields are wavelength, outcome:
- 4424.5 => 3.486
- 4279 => 3.506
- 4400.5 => 3.74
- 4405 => 3.316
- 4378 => 3.054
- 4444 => 4.424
